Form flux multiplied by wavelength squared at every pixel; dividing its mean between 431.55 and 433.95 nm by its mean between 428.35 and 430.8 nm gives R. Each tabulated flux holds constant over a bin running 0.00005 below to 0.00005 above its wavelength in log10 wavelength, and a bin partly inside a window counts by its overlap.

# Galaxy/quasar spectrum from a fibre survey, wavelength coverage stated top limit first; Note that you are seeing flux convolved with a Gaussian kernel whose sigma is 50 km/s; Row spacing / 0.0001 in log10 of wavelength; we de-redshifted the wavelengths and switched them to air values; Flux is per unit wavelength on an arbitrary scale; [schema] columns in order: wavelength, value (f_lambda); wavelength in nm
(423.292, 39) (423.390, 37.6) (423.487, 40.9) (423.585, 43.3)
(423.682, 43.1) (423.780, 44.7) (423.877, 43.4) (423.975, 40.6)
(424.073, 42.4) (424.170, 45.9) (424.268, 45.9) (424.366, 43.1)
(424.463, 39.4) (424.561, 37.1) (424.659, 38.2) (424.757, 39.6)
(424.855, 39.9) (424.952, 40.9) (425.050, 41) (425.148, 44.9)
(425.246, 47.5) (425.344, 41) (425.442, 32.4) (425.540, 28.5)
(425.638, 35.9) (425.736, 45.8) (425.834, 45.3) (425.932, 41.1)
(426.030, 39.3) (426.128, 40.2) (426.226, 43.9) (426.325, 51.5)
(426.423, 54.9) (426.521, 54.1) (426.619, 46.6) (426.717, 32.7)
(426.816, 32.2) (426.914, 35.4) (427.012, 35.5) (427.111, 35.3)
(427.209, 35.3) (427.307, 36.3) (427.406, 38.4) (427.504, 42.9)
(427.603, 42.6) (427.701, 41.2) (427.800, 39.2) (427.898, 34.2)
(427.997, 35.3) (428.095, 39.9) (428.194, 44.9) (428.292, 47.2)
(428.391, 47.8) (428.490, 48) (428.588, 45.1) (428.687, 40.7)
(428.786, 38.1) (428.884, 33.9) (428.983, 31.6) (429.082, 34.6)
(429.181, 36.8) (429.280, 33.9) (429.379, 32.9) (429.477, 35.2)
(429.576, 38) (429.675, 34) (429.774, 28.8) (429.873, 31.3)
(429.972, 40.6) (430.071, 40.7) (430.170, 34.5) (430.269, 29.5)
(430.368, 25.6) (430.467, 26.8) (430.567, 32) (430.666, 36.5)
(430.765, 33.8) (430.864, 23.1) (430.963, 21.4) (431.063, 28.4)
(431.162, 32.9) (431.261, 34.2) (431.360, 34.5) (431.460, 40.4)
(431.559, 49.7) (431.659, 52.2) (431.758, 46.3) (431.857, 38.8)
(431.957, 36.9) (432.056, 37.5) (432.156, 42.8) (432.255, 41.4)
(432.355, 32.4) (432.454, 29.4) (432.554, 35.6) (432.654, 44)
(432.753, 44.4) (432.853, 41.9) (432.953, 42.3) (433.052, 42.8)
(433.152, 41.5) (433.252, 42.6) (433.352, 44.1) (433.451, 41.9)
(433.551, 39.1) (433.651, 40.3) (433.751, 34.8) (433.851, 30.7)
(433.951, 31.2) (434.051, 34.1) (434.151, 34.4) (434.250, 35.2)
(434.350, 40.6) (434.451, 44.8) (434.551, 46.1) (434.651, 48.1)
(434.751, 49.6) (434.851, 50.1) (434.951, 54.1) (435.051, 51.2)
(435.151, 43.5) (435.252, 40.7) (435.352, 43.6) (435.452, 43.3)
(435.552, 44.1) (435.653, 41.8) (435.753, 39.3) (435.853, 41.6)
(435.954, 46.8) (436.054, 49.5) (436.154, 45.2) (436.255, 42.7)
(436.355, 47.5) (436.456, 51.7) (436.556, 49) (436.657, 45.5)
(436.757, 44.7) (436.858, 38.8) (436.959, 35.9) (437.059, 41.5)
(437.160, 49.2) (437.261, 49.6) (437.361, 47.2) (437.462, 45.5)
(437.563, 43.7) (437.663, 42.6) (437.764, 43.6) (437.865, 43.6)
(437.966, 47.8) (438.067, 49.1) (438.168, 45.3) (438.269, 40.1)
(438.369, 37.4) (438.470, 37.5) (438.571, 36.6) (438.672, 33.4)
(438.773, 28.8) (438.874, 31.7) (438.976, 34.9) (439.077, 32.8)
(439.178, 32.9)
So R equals 1.15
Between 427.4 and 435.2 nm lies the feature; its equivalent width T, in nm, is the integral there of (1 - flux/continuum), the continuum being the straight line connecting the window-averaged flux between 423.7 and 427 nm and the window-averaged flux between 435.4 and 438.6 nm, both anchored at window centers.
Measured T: 0.780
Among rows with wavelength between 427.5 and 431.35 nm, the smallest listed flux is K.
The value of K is 21.4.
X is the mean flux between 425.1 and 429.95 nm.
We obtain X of 39.4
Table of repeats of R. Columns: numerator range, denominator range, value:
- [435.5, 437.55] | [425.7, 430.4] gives 1.19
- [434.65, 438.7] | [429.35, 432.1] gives 1.31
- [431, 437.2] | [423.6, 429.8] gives 1.08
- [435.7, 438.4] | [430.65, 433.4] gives 1.19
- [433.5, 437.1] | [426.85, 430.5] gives 1.19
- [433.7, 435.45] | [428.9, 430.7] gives 1.28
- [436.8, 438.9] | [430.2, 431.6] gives 1.34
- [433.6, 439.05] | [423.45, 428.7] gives 1.07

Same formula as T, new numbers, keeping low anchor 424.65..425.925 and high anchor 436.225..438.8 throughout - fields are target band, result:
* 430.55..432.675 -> 0.26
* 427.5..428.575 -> -0.04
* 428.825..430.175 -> 0.21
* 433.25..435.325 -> 0.03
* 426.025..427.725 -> -0.02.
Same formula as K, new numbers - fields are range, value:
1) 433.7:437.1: 30.7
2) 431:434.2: 28.4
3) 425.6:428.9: 32.2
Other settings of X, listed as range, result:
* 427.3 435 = 38.3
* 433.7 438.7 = 43.1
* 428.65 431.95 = 34.9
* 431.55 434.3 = 39.4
